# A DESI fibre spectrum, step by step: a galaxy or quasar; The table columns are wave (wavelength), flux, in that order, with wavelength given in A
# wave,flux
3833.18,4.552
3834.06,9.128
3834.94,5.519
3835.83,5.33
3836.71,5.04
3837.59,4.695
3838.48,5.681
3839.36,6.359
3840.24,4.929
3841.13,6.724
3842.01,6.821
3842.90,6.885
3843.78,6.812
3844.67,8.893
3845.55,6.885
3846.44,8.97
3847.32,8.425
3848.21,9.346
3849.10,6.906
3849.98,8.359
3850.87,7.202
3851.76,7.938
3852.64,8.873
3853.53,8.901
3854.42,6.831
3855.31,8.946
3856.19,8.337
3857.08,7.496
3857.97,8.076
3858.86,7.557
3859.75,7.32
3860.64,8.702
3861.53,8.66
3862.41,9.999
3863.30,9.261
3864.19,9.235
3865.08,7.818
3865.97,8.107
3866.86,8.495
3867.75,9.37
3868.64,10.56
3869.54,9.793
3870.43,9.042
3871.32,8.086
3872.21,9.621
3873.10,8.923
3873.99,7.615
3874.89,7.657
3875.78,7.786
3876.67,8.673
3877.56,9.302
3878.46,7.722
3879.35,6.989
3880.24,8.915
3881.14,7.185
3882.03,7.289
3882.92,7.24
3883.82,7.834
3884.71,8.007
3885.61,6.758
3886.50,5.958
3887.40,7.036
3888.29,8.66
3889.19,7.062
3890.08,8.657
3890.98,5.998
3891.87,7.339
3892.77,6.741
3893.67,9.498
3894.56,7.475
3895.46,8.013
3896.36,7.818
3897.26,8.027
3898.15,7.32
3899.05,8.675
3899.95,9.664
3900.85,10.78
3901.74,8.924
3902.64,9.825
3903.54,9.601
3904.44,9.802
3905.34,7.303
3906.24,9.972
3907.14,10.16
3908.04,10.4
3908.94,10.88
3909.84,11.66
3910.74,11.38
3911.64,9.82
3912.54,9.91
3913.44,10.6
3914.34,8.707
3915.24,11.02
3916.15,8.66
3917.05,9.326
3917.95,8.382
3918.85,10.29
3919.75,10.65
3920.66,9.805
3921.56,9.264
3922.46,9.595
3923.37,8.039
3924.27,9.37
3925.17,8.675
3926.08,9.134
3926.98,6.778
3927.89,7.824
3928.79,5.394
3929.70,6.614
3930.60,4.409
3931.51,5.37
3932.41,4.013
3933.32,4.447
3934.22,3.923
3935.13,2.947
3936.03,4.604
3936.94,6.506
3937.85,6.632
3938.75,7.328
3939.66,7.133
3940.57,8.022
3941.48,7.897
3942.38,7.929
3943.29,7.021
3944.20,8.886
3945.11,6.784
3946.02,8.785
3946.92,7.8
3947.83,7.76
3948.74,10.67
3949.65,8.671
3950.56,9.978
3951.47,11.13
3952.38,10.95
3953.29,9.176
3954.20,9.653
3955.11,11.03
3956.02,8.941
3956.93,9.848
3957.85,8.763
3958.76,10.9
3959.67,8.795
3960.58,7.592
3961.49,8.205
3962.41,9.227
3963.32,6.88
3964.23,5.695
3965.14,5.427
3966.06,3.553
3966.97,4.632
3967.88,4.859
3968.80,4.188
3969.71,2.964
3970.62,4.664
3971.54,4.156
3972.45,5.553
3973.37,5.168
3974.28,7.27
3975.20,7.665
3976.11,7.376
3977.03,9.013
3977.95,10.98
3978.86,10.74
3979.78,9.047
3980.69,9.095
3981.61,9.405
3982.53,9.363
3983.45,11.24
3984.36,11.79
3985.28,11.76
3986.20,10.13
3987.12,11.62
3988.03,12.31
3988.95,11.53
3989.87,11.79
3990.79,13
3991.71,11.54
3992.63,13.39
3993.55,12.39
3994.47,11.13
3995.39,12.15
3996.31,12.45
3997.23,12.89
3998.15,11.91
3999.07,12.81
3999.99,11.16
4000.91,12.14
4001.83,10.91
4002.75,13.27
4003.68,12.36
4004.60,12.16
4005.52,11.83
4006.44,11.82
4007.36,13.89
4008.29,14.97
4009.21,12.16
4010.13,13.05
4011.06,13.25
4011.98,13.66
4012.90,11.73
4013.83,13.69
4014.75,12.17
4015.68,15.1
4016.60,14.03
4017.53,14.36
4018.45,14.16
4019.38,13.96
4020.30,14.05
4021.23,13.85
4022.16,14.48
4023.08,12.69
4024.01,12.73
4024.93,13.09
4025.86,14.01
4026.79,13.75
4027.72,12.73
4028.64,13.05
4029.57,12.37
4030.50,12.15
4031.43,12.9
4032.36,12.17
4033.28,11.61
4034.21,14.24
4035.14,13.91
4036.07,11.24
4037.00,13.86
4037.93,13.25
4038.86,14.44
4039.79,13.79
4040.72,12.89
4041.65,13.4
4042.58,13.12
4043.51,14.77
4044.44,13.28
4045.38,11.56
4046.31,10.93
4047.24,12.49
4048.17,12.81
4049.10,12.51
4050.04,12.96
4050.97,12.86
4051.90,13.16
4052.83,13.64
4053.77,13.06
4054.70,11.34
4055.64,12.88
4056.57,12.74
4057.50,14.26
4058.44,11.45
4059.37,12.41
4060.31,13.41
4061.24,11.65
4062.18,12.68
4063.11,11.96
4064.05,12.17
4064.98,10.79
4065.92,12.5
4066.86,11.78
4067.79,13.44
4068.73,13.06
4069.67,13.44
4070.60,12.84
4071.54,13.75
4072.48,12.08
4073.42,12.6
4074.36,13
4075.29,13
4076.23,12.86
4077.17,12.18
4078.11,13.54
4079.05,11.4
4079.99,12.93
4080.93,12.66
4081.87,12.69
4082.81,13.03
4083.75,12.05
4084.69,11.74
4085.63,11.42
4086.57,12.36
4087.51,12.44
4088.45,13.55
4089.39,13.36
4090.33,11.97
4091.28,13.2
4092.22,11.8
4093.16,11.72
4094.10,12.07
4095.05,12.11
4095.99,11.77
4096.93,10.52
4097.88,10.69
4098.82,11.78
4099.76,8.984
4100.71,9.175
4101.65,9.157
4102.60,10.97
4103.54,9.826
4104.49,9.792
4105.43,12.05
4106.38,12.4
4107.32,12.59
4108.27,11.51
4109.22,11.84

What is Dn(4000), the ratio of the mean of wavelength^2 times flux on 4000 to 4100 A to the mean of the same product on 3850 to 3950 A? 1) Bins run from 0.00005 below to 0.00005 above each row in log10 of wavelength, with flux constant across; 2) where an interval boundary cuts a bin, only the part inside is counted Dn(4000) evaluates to 1.7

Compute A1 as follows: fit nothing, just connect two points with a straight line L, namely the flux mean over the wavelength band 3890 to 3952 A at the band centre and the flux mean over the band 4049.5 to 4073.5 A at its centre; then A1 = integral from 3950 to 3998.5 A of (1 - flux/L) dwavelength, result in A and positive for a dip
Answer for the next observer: 4.1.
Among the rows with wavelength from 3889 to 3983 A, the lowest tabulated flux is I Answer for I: 2.947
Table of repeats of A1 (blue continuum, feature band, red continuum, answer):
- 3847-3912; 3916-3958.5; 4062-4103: 6.87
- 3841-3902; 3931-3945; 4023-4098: 5.11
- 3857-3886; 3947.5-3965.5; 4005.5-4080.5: 2.76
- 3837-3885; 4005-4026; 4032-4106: -4.05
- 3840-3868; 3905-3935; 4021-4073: 3.62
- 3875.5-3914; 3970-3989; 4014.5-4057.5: 4.07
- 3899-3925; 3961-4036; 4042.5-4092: 2.77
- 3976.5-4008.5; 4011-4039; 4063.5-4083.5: -2.96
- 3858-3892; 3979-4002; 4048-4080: -1.17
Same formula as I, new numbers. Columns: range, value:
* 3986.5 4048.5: 10.91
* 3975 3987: 7.376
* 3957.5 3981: 2.964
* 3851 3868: 6.831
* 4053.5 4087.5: 10.79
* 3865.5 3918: 5.958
